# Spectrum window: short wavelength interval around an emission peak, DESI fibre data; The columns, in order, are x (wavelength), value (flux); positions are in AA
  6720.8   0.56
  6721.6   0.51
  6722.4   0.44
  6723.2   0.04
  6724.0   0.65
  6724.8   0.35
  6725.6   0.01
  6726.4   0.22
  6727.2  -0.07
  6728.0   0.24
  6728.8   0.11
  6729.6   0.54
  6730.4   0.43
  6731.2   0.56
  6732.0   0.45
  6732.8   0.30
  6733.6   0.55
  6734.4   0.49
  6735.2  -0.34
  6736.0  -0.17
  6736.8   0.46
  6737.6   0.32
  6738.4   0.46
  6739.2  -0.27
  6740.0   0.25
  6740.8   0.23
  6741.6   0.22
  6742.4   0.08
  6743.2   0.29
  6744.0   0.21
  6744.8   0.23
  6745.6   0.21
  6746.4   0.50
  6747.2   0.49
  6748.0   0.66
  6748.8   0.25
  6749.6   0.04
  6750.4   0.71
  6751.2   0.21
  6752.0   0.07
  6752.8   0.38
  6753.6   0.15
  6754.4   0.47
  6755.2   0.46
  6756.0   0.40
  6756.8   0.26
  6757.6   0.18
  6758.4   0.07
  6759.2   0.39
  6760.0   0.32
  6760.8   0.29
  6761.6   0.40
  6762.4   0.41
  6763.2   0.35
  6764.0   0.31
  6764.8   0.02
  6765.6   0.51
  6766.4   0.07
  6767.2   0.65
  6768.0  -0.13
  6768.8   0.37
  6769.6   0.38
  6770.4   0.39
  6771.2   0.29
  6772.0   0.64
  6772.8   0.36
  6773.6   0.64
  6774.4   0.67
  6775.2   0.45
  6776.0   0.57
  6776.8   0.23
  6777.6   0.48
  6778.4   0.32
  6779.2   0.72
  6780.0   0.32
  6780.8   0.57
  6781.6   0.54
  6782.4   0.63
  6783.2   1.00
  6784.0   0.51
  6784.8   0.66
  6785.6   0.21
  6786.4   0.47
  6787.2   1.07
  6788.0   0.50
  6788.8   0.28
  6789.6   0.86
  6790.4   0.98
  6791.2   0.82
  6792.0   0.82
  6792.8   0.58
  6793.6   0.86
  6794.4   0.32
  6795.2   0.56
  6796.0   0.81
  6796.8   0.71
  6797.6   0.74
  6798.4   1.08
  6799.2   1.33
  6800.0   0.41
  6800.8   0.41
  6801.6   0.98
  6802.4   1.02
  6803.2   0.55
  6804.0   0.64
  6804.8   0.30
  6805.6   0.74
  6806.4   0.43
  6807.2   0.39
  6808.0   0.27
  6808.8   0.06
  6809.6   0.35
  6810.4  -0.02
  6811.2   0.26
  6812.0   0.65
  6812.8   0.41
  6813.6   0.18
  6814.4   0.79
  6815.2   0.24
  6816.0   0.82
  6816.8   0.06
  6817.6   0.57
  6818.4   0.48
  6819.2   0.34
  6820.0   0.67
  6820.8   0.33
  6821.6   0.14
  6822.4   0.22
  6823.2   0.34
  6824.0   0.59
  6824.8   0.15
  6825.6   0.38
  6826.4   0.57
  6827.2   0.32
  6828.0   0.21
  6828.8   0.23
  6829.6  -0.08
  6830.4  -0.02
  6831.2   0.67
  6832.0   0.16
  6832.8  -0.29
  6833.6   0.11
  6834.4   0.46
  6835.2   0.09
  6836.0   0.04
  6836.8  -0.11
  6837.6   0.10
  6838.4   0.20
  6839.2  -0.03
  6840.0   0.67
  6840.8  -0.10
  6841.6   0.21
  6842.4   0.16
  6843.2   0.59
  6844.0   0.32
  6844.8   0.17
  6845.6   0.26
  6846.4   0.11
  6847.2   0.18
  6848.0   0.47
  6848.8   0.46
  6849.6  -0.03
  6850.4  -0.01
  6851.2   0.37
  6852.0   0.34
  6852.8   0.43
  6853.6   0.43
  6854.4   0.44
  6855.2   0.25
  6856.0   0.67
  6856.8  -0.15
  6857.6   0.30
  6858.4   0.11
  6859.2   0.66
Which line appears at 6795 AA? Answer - Mg II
